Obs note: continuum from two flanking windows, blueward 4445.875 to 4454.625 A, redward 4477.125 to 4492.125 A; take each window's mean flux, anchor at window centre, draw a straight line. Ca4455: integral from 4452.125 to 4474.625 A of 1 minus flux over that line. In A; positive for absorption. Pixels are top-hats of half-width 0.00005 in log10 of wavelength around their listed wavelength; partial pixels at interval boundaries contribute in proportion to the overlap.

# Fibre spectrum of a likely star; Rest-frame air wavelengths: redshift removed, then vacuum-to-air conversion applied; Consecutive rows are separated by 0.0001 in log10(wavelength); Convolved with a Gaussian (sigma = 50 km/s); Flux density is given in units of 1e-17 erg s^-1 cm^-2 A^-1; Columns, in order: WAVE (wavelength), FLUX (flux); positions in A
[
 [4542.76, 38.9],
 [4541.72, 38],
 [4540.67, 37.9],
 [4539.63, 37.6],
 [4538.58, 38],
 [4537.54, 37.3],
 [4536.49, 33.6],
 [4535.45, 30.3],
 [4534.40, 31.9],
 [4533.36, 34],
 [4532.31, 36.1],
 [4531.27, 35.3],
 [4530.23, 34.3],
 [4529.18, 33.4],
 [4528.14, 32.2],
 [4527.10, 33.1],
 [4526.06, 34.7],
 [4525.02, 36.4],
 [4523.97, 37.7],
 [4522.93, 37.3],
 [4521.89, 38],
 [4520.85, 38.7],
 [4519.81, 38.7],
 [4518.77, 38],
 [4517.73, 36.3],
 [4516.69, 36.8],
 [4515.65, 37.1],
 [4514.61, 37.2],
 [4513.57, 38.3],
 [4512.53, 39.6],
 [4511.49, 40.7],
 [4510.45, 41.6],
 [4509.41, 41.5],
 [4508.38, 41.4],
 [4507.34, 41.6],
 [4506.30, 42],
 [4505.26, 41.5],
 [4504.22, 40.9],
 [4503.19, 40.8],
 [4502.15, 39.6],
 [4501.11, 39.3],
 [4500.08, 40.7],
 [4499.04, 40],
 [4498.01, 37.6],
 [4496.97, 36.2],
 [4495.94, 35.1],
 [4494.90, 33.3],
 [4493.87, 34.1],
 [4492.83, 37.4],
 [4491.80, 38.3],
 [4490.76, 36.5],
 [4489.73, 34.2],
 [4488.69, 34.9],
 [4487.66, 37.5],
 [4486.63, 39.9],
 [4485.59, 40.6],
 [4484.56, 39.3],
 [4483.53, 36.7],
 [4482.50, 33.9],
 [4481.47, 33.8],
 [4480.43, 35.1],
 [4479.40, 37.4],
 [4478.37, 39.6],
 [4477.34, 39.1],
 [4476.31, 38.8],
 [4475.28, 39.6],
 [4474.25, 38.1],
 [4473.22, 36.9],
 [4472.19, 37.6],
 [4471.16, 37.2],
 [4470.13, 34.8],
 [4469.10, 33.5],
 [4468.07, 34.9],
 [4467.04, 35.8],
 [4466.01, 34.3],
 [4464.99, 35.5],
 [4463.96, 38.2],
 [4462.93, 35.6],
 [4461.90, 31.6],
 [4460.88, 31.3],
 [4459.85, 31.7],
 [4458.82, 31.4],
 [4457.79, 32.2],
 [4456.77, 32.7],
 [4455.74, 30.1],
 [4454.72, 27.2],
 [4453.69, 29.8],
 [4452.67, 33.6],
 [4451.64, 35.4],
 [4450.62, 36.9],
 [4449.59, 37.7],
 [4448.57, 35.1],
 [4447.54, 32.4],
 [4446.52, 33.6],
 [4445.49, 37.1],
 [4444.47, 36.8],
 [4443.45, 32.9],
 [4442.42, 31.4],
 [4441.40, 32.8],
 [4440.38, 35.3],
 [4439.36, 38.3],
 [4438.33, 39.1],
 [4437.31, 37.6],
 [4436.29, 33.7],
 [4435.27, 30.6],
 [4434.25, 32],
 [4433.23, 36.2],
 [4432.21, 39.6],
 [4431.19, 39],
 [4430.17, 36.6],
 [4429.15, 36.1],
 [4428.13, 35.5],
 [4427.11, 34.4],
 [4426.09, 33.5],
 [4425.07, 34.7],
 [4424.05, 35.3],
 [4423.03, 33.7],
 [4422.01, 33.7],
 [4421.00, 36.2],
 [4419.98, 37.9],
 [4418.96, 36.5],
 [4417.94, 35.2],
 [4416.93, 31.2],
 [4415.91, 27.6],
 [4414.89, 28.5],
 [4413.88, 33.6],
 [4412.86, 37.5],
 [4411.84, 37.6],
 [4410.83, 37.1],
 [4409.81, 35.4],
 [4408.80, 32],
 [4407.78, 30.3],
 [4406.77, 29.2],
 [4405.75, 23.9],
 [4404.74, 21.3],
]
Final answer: 0.89 A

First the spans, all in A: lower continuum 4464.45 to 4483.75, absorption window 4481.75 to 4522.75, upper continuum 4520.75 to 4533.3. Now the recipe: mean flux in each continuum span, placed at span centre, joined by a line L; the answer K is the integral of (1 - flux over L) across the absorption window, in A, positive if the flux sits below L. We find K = -2.8 A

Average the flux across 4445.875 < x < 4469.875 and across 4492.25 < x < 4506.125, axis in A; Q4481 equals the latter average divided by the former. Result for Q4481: 1.1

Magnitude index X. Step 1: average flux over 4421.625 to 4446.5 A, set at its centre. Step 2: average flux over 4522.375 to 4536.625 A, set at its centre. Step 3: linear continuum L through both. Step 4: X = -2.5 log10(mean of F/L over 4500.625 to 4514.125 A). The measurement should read -0.18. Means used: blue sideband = 35.2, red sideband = 34.3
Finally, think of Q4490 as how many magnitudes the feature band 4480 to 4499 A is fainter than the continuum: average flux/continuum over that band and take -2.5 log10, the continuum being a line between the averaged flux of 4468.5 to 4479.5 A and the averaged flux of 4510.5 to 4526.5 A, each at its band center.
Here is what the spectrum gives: 0.03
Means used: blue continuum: 37.5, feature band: 36.4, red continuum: 37.8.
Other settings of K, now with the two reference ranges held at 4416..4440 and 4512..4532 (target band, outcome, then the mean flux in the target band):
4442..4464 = 1.5 A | 33.3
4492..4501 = -0.2 A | 37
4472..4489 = -0.8 A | 37.6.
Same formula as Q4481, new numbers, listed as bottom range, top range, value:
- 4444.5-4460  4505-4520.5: 1.19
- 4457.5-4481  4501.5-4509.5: 1.15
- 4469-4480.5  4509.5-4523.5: 1.02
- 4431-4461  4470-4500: 1.09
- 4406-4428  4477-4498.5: 1.09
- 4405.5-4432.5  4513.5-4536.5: 1.04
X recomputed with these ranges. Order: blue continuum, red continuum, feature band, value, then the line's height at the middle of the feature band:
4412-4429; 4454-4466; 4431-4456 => -0.043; 33.2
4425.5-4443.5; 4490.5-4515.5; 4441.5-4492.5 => 0.054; 37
